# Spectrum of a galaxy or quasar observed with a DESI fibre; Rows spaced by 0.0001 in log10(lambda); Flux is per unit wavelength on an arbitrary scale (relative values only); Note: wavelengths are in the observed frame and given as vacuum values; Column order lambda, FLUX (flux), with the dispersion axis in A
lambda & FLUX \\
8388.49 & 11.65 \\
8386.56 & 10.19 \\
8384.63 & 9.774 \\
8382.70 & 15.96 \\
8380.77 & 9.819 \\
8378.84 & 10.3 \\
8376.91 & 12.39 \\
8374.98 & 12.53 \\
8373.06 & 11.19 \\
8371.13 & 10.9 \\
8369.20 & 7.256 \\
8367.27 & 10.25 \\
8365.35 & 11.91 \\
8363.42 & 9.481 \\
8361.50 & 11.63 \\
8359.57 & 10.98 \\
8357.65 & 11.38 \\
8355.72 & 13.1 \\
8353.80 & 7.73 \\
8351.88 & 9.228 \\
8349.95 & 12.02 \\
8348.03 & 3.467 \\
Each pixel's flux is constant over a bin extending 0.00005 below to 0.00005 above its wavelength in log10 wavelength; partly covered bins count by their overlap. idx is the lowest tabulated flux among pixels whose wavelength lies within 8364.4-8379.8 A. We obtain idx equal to 7.256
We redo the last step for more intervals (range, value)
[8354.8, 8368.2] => 9.481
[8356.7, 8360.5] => 10.98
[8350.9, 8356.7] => 7.73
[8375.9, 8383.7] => 9.819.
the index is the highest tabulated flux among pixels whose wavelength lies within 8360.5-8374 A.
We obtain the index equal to 11.91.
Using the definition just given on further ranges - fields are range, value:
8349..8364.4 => 13.1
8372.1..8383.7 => 15.96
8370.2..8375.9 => 12.53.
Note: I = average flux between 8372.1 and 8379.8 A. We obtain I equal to 11.6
